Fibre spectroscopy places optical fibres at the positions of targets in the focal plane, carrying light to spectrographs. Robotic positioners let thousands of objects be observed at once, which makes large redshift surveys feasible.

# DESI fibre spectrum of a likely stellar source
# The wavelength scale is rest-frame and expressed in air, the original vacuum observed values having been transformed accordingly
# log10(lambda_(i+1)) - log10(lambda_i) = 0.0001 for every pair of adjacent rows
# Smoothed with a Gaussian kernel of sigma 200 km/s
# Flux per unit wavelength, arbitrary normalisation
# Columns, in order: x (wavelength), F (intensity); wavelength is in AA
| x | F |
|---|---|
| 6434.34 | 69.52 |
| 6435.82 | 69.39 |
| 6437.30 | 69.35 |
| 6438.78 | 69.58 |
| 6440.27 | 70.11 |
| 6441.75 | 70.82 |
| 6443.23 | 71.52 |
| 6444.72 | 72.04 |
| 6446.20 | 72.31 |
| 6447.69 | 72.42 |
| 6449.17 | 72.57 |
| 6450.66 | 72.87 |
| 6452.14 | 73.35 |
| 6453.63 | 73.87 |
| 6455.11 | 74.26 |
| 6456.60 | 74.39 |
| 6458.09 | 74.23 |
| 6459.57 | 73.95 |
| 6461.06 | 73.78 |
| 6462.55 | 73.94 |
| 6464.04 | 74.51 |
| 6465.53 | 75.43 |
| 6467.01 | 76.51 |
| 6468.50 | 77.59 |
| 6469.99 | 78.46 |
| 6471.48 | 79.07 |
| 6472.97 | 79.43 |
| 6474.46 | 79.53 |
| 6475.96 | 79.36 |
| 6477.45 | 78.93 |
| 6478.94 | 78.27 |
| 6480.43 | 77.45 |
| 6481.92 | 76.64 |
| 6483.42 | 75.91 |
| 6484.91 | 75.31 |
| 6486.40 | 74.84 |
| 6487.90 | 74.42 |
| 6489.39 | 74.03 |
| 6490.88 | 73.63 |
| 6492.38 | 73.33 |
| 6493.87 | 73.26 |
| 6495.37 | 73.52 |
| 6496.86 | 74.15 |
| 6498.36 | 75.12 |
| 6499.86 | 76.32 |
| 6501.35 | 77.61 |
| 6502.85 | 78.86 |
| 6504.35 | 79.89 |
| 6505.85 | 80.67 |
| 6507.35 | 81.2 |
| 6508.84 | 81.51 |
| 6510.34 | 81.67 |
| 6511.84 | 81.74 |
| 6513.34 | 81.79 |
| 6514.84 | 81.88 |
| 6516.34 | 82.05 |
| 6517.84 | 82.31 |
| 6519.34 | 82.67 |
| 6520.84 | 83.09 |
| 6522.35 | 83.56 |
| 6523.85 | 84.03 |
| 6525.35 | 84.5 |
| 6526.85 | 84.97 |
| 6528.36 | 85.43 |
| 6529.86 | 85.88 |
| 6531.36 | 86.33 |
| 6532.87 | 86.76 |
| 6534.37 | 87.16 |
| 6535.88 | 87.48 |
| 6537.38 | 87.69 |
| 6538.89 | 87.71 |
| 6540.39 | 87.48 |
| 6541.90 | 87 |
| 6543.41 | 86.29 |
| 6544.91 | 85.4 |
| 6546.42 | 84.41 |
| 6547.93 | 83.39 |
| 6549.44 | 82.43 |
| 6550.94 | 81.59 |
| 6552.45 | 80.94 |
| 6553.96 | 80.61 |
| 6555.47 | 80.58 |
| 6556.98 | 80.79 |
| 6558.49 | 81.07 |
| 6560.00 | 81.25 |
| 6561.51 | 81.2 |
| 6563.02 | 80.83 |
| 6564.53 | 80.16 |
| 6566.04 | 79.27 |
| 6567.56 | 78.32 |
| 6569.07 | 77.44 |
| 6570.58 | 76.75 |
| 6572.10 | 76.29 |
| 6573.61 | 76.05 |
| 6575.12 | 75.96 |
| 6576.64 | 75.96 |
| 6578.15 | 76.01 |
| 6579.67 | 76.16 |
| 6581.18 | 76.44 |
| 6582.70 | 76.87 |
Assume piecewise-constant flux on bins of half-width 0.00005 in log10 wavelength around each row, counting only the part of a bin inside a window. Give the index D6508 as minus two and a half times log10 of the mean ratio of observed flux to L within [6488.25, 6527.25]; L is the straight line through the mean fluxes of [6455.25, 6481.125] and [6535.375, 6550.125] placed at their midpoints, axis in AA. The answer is 0.03 mag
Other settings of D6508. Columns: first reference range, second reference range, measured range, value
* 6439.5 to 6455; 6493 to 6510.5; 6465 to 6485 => -0.04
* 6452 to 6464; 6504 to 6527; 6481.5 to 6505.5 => 0.05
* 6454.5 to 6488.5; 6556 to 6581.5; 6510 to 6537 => -0.09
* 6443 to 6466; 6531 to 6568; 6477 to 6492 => 0.01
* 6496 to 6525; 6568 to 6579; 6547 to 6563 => -0.05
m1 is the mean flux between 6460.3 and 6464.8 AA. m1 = 74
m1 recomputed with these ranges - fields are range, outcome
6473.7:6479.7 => 79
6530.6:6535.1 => 86.8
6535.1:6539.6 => 87.5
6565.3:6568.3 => 78.6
